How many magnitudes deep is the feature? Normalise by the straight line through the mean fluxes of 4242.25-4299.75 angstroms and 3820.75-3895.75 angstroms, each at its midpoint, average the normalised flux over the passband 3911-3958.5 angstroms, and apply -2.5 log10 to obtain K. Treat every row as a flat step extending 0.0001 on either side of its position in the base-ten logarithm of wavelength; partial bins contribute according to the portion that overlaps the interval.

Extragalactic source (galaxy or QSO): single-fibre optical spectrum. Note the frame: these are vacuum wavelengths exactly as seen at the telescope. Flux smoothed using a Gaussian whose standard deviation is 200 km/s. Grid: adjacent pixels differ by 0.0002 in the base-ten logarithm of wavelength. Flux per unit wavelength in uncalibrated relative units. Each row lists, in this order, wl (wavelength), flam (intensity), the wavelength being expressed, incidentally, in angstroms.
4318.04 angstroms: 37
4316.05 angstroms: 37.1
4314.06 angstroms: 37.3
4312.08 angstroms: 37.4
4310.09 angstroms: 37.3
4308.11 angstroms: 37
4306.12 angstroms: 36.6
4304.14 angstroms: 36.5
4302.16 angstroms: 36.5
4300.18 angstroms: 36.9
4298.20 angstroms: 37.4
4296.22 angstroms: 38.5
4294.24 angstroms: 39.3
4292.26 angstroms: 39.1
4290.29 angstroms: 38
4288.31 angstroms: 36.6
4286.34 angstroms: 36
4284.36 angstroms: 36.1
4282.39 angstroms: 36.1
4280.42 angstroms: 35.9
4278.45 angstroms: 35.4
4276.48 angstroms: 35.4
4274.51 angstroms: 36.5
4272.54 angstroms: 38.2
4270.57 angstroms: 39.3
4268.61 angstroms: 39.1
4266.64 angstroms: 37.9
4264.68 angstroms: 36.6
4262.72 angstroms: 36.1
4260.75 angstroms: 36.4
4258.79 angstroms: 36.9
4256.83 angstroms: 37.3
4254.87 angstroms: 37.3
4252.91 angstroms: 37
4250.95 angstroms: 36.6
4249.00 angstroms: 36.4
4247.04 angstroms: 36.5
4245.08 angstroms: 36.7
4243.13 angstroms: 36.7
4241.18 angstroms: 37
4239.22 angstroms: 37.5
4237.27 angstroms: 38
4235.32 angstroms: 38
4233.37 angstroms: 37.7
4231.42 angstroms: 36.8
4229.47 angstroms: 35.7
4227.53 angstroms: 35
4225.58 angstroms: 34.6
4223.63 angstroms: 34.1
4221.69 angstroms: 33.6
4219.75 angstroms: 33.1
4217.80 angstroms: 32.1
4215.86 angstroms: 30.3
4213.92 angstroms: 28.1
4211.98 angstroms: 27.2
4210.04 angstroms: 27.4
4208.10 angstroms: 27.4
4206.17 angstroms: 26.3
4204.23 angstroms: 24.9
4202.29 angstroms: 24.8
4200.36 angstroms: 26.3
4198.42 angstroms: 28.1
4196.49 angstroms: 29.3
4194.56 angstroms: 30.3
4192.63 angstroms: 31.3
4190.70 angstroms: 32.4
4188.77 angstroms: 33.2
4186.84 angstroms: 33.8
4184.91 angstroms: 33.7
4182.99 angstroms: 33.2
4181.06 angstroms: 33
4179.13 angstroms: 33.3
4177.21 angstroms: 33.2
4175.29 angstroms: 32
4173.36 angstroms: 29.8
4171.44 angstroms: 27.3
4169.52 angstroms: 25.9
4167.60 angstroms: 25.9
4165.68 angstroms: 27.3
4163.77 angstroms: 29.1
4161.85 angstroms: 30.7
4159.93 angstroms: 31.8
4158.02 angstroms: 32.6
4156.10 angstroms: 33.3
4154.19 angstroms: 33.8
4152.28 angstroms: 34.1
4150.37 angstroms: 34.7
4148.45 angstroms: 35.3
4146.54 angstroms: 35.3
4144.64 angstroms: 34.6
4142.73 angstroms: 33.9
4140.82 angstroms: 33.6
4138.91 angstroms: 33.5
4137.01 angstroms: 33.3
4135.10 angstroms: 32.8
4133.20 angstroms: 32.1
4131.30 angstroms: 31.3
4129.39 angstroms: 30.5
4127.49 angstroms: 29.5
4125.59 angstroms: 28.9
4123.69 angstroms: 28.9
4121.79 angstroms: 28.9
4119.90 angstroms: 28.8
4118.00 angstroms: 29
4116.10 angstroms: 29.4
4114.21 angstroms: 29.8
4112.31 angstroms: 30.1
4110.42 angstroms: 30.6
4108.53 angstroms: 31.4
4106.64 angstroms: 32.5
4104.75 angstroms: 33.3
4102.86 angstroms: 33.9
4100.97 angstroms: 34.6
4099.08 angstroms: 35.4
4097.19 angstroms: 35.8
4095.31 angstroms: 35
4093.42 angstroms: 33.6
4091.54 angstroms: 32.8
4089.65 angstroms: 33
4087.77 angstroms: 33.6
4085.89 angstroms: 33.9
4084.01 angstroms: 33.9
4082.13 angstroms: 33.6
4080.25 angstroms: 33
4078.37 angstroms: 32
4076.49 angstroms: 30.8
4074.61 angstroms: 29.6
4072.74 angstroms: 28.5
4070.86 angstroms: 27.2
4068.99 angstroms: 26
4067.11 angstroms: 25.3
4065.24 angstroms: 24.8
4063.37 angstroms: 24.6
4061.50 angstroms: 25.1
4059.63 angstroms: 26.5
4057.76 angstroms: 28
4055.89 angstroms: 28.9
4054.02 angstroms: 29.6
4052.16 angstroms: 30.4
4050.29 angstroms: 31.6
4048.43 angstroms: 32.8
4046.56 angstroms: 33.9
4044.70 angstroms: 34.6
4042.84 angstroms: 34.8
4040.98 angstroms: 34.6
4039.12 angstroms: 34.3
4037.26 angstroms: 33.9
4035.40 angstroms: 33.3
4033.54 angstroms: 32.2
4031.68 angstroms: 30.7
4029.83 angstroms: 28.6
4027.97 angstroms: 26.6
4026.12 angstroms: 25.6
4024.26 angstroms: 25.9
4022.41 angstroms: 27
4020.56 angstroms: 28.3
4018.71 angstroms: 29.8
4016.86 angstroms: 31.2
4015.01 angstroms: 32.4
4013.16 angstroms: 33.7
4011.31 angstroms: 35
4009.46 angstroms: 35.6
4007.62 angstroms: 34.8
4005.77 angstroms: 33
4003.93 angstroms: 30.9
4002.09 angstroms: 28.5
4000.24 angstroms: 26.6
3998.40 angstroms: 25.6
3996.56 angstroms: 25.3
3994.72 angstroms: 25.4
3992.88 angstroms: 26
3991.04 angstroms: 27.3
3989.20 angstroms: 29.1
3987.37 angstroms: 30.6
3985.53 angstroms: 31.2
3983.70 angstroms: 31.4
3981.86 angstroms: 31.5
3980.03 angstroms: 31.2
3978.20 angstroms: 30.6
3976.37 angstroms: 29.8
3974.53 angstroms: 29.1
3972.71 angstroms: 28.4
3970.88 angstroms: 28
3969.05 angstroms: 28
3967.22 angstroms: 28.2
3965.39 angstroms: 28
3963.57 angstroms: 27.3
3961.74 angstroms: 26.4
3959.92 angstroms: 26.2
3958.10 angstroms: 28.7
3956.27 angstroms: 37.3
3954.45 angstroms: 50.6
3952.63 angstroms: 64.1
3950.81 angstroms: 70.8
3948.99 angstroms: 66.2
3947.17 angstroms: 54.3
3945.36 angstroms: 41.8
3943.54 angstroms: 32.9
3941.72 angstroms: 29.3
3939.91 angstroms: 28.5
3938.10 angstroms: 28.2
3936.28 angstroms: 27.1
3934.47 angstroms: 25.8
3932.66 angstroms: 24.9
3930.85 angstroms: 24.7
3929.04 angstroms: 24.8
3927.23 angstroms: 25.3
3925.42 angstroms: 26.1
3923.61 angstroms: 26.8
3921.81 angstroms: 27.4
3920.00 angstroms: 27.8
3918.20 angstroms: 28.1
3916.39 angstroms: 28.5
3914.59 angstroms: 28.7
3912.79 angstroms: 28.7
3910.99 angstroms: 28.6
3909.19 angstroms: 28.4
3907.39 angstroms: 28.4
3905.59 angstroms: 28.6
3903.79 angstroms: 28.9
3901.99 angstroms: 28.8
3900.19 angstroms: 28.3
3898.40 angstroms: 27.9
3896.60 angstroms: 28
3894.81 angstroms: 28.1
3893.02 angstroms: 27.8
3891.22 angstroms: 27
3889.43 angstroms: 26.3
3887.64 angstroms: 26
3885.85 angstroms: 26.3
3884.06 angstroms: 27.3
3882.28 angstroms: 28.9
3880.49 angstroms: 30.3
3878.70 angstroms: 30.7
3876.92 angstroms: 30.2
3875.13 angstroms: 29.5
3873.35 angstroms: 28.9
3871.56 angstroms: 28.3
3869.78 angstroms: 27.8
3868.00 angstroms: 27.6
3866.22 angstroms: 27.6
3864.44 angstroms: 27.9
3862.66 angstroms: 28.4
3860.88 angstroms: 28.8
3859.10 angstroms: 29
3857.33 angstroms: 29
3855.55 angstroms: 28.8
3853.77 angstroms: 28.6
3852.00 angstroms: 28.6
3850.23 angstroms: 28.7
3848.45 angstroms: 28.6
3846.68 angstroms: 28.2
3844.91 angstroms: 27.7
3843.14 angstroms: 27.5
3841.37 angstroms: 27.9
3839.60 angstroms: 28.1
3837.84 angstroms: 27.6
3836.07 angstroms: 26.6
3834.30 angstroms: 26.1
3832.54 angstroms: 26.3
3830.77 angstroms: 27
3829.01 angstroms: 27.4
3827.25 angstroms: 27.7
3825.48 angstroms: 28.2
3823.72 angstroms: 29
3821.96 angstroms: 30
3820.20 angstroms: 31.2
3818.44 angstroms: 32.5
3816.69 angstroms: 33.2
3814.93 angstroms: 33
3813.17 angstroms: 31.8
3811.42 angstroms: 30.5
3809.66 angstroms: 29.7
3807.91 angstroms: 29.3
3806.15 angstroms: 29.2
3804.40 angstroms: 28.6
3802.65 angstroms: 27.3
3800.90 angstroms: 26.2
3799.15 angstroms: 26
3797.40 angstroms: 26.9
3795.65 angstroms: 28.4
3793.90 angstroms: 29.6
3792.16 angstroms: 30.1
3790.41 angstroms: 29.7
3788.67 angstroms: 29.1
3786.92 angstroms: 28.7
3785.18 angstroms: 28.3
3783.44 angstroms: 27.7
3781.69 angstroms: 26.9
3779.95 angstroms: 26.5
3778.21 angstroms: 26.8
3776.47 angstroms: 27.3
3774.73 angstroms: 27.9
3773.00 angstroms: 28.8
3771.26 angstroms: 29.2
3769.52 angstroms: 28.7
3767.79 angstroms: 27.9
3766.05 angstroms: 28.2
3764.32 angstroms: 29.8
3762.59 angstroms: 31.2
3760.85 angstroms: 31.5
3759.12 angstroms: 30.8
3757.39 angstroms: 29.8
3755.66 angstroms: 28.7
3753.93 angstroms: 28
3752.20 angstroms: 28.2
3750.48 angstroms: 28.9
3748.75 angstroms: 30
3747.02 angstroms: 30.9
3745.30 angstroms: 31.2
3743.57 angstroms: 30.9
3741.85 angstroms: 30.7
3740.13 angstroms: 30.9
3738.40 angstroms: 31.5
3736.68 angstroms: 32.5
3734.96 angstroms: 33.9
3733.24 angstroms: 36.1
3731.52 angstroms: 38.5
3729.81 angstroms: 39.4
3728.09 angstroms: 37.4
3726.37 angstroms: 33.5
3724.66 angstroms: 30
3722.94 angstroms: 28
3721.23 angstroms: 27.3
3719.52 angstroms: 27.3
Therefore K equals -0.169 mag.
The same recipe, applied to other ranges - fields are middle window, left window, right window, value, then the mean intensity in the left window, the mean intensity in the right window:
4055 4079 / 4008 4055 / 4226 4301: 0.179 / 31.5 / 37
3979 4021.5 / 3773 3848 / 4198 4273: 0.029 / 28.5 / 34.1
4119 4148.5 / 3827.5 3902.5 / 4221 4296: 0.072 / 28.1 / 36.8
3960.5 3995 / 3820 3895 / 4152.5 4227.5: 0.005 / 28.1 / 30.5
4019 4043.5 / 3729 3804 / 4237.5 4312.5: 0.108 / 29.7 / 37.1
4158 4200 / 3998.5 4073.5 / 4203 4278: 0.091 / 30.1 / 34.8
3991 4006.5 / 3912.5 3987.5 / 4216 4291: 0.206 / 32.8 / 36.4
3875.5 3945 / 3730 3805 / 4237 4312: 0.135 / 29.6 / 37.1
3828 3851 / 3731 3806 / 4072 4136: 0.092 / 29.5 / 31.8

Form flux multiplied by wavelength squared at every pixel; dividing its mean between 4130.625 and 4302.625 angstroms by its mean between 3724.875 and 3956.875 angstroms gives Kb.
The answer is 1.34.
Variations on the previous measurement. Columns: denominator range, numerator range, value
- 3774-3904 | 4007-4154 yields 1.25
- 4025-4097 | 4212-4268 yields 1.26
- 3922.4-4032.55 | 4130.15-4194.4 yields 1.11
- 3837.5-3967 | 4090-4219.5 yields 1.15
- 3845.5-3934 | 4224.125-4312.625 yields 1.59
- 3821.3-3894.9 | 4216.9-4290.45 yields 1.58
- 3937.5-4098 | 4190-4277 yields 1.18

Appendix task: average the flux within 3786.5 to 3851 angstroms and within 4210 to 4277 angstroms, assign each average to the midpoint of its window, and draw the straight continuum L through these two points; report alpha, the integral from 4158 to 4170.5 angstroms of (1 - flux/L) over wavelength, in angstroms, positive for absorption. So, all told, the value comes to 2.0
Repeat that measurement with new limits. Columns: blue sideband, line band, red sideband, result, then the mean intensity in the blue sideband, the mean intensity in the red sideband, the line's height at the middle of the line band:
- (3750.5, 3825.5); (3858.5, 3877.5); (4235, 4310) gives 1.2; 29.1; 37.1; 30.4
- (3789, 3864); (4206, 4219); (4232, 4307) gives 2.7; 28.7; 37.1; 36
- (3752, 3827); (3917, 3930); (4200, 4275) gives 1.7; 29.1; 34.4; 30.7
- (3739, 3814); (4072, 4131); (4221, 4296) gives 4.3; 29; 36.8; 34.3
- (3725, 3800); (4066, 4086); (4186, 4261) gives 1.3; 30.2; 33.1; 32.2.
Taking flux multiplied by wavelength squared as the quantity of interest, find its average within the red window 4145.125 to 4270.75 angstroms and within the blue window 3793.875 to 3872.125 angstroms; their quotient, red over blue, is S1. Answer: 1.4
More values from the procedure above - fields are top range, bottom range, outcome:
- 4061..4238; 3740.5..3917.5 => 1.29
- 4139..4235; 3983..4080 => 1.14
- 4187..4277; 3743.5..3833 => 1.46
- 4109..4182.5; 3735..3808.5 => 1.30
